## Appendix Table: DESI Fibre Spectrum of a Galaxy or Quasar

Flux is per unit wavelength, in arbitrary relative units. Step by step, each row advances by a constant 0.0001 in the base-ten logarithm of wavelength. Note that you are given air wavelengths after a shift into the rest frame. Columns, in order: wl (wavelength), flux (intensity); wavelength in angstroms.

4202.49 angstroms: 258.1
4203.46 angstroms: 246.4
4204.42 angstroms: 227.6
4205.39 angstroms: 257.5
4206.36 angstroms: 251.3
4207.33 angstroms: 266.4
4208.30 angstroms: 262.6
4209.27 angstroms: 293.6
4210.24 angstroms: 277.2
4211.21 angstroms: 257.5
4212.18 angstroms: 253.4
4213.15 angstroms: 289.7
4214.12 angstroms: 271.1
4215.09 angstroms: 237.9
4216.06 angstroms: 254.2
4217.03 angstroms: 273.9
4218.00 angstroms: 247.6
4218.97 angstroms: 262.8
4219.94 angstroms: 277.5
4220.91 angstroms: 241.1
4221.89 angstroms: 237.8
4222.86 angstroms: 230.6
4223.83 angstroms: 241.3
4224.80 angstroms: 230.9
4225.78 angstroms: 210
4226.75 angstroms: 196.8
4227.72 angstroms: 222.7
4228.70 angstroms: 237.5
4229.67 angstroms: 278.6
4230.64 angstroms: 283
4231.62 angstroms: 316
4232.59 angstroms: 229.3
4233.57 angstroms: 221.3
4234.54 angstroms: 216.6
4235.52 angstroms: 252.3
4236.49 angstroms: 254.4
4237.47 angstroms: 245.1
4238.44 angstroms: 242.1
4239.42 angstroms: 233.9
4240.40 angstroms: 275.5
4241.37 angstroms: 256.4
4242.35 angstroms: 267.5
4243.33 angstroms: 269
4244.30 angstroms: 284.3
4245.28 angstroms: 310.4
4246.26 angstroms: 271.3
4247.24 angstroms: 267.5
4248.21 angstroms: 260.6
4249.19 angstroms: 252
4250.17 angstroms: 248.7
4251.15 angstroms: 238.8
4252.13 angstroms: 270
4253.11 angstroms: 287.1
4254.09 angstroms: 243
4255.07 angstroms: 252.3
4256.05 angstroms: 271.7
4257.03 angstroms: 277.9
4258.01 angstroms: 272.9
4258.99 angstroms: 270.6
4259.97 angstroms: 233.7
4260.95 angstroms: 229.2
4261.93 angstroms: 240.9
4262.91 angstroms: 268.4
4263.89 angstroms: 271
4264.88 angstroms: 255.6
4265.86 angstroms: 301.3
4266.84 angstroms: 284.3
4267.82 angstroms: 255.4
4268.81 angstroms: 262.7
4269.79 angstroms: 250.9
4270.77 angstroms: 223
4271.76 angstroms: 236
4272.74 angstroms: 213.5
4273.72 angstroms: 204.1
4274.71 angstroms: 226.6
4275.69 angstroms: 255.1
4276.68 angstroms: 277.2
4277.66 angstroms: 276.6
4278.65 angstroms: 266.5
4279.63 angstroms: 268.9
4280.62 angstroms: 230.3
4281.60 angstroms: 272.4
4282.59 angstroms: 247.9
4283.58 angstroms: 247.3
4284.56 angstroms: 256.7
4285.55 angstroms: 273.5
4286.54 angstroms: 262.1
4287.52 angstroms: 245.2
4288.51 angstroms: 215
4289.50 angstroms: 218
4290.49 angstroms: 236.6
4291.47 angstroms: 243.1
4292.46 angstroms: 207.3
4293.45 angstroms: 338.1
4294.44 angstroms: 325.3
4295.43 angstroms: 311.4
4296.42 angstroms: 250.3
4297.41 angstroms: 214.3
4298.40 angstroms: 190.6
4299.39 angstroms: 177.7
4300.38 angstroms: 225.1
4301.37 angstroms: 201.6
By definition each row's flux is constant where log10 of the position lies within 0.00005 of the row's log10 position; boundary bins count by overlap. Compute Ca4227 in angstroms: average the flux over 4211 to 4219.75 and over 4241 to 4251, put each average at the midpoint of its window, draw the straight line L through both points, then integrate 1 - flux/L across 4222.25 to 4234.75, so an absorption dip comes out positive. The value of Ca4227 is 1.1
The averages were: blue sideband 262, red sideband 268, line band 240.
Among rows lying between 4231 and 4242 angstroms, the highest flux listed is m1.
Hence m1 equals 316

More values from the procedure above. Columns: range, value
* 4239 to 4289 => 310.4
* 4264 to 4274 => 301.3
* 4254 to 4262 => 277.9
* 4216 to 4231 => 283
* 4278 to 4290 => 273.5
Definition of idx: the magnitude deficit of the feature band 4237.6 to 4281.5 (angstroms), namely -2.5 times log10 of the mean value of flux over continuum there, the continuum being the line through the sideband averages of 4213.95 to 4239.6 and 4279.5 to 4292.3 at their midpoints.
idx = -0.05 mag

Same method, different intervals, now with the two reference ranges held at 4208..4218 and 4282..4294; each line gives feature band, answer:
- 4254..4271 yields -0.020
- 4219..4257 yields 0.029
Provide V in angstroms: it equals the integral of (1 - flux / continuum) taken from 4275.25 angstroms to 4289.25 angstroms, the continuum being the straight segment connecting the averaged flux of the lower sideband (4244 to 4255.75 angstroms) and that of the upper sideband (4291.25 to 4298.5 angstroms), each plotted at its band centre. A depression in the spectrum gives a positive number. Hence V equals 0.4 angstroms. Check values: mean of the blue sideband 265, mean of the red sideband 264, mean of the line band 256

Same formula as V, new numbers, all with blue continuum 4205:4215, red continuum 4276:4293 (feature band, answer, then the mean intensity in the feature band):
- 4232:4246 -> 0.3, 255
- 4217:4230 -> 1.1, 241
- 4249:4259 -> -0.2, 262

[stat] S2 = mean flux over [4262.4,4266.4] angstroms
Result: 274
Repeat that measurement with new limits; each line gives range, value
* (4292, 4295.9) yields 296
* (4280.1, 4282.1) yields 251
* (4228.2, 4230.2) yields 259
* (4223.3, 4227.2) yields 220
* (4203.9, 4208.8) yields 253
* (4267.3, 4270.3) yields 257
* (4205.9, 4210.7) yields 270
